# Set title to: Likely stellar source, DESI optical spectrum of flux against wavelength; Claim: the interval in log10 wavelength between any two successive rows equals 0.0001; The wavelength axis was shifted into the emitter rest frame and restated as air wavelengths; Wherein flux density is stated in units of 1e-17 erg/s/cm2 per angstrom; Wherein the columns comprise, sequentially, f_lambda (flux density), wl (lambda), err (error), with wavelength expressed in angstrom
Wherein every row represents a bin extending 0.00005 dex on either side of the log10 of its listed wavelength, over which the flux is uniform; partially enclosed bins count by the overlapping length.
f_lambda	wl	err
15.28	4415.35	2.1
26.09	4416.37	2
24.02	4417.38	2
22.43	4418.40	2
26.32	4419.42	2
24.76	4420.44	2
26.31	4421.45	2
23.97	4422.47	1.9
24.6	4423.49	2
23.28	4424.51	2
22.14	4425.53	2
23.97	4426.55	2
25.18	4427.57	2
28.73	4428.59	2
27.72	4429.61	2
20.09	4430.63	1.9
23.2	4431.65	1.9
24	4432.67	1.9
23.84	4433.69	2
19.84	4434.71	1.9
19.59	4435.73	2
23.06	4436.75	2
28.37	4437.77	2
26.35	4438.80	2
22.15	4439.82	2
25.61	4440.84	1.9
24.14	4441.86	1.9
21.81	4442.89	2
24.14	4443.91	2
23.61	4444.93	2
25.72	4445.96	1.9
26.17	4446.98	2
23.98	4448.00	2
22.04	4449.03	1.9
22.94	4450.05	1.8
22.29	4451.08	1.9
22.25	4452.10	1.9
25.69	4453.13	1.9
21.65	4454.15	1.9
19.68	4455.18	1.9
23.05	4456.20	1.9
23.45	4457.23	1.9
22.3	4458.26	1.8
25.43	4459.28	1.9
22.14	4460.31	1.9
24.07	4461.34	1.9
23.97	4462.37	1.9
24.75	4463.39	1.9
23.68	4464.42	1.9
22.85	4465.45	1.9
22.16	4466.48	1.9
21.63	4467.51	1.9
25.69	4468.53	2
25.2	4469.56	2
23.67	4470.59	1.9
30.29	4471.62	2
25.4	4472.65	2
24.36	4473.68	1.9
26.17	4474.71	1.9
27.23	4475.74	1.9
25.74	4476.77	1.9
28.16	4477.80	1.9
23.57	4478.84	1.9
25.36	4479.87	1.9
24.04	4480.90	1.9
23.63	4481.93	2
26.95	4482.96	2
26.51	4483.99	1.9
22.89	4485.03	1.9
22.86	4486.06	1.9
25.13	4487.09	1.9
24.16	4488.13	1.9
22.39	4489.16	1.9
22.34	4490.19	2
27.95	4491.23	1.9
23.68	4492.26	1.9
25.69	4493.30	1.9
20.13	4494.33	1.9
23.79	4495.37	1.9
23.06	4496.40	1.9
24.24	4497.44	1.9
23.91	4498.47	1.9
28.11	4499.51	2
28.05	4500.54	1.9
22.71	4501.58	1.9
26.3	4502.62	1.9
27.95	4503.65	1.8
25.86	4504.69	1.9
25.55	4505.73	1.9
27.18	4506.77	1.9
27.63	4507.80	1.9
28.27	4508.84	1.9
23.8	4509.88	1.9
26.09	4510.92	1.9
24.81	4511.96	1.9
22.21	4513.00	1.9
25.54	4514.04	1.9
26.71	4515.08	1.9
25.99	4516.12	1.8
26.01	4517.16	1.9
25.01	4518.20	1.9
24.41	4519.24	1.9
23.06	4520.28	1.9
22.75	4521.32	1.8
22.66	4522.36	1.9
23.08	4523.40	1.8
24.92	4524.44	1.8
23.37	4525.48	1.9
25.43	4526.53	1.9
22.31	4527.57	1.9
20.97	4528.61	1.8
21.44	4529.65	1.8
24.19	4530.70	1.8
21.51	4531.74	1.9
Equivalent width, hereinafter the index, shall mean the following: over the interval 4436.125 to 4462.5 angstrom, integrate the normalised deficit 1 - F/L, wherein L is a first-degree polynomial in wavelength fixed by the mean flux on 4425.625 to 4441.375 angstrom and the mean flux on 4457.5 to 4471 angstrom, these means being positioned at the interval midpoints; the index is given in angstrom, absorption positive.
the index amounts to 0.2 angstrom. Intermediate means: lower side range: 24.1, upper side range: 23.7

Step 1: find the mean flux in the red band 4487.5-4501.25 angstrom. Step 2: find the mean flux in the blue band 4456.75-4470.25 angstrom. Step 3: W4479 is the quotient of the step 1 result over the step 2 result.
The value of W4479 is 1.03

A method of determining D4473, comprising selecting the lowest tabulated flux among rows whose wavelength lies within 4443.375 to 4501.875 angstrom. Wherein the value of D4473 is 19.68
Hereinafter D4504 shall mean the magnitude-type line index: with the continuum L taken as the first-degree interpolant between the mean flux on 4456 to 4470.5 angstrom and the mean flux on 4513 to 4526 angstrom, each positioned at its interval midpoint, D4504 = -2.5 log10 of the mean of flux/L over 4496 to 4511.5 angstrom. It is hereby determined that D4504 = -0.076 mag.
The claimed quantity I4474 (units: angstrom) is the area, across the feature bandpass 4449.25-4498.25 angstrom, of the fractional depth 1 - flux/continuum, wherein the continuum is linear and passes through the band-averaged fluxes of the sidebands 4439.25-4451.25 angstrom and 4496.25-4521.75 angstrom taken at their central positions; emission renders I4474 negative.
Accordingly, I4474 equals 0.8 angstrom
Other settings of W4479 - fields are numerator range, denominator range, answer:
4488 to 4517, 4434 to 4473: 1.06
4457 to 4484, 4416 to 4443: 1.02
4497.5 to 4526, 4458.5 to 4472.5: 1.04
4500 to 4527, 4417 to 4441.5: 1.04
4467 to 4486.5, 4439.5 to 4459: 1.08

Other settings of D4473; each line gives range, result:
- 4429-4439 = 19.59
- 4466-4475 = 21.63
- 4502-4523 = 22.21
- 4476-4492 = 22.34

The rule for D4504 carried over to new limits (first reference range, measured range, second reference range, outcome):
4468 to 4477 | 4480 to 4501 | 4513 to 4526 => 0.038 mag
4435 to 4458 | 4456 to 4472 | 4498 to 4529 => -0.004 mag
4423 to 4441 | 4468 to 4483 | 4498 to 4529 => -0.049 mag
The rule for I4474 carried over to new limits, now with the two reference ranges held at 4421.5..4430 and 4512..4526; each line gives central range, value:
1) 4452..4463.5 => 0.7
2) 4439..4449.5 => 0.3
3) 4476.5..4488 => -0.2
